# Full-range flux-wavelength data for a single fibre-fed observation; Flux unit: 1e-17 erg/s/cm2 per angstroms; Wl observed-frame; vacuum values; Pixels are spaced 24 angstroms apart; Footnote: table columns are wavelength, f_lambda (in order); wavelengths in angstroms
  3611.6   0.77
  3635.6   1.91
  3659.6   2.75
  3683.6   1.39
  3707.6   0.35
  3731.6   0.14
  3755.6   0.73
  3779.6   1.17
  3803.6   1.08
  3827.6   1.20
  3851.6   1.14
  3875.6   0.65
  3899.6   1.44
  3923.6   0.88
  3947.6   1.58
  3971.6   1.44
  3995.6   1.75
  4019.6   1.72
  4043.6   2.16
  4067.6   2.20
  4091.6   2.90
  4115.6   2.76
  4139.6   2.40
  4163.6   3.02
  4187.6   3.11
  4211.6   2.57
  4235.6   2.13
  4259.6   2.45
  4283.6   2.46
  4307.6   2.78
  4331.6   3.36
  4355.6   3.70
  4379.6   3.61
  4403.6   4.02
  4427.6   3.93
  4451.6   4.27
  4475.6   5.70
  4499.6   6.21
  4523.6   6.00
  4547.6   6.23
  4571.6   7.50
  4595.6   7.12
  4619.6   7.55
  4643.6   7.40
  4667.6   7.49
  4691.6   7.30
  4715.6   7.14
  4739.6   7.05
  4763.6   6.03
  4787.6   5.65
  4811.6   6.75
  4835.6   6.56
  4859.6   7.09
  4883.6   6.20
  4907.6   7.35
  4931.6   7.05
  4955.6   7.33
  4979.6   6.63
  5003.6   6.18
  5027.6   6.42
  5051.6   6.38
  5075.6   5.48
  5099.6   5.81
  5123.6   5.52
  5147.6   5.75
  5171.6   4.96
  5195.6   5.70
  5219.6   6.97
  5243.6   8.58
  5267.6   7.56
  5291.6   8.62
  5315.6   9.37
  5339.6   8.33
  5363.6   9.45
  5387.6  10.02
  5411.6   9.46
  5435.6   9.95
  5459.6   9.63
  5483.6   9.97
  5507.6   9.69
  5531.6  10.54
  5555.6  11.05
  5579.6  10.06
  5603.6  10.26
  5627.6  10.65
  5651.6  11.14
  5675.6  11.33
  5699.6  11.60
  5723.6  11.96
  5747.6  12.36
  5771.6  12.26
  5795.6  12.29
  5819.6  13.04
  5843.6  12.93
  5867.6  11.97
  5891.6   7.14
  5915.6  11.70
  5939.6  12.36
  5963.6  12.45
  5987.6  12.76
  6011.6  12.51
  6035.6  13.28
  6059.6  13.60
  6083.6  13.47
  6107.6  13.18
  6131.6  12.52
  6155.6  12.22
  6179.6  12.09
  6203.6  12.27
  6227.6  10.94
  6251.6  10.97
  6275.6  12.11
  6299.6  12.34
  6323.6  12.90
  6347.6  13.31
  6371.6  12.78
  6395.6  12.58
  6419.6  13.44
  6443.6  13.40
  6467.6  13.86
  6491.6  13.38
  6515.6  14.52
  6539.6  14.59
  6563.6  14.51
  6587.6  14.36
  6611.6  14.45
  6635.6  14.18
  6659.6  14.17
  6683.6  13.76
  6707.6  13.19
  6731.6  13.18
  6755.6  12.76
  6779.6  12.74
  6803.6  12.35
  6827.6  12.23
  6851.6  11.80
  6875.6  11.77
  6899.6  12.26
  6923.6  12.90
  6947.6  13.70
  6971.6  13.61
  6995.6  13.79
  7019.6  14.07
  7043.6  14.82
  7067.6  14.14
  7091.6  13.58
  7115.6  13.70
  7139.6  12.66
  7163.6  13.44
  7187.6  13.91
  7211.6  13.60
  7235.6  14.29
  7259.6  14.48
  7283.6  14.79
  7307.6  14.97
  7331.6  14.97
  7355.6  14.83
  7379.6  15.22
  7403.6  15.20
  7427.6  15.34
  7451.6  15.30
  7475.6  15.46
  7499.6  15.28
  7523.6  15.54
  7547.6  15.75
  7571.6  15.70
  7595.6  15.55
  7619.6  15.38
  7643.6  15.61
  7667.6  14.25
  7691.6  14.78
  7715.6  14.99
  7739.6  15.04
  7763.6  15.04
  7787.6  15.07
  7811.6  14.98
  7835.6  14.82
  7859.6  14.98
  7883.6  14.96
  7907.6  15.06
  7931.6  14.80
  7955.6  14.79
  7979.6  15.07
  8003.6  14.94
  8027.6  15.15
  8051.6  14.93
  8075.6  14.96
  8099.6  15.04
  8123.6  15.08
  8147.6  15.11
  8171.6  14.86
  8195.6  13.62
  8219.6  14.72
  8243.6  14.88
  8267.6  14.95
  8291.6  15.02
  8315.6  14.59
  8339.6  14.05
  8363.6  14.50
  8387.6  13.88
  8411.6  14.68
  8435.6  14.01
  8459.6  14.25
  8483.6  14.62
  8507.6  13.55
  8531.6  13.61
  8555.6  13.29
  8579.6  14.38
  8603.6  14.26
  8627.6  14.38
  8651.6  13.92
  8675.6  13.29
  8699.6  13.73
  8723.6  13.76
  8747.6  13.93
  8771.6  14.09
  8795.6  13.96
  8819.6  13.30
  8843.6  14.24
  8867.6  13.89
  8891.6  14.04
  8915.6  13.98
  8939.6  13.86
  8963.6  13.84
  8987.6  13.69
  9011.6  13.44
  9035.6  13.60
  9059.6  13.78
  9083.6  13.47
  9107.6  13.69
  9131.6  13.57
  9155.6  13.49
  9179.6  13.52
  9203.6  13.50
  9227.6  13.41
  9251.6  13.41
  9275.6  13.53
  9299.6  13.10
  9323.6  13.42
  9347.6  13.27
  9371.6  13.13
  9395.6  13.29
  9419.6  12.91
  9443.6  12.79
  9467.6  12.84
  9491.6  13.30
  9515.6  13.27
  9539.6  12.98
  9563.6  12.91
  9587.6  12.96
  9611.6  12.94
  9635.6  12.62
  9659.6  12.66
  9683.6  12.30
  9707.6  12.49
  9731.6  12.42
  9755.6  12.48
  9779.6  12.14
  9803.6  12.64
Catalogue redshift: 0.000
